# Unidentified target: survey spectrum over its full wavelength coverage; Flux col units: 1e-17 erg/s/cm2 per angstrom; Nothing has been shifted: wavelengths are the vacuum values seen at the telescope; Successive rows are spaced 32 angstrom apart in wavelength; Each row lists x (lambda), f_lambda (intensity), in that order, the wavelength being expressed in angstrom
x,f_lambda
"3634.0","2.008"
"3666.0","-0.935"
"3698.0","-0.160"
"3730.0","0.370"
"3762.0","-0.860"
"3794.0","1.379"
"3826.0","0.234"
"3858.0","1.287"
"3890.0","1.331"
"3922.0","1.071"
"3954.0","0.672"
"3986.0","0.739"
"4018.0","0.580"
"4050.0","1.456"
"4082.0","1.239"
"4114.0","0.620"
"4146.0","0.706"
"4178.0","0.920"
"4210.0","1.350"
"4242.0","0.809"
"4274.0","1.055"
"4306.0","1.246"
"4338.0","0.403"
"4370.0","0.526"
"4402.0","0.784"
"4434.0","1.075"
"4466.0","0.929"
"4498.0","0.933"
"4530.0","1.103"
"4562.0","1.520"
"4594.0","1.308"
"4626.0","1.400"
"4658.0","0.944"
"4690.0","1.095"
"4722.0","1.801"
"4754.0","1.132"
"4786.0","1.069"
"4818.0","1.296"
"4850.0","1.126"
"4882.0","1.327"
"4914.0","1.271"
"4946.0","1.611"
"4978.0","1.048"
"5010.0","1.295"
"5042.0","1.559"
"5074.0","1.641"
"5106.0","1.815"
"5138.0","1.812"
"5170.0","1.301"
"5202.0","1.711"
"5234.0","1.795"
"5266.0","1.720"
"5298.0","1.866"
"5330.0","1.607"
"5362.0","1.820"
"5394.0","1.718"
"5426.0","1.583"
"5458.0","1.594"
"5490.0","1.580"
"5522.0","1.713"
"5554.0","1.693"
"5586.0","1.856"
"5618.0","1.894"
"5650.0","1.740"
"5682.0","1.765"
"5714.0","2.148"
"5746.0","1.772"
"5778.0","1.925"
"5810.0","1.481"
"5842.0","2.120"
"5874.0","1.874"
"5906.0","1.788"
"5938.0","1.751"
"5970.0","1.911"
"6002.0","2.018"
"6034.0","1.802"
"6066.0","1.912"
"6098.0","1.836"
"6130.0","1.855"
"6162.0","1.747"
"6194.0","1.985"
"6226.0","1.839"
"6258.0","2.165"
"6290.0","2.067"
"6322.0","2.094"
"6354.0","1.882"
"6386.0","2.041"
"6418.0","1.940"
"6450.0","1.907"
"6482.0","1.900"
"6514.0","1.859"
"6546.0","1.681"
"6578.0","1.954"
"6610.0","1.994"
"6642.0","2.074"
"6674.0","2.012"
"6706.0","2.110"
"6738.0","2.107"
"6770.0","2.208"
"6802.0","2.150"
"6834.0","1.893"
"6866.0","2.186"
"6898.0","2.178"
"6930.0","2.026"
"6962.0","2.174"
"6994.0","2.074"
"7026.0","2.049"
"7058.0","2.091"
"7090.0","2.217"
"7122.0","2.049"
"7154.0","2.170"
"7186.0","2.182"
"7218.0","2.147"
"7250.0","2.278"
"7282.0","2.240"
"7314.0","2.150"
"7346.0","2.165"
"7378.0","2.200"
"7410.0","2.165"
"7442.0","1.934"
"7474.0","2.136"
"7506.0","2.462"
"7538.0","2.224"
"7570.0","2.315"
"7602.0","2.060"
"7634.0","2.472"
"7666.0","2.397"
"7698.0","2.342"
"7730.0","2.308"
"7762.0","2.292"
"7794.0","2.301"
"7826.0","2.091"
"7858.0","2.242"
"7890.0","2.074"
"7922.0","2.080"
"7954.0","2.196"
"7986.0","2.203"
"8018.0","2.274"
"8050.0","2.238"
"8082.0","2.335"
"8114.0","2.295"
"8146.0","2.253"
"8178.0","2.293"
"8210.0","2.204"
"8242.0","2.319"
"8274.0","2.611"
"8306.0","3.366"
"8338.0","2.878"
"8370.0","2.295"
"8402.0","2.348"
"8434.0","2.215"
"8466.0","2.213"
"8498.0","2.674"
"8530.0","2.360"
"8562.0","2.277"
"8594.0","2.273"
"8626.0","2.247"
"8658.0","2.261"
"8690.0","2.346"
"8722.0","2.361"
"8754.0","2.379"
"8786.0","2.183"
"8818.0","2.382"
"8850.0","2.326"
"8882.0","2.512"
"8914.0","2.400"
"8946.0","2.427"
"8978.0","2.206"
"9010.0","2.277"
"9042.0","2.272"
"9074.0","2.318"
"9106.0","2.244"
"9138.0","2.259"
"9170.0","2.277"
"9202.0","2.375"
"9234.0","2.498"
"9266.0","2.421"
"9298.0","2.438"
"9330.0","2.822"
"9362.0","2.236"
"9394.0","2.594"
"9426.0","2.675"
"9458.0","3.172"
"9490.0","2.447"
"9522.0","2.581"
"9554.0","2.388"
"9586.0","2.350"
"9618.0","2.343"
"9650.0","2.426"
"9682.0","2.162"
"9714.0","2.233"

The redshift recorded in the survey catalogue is 0.264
